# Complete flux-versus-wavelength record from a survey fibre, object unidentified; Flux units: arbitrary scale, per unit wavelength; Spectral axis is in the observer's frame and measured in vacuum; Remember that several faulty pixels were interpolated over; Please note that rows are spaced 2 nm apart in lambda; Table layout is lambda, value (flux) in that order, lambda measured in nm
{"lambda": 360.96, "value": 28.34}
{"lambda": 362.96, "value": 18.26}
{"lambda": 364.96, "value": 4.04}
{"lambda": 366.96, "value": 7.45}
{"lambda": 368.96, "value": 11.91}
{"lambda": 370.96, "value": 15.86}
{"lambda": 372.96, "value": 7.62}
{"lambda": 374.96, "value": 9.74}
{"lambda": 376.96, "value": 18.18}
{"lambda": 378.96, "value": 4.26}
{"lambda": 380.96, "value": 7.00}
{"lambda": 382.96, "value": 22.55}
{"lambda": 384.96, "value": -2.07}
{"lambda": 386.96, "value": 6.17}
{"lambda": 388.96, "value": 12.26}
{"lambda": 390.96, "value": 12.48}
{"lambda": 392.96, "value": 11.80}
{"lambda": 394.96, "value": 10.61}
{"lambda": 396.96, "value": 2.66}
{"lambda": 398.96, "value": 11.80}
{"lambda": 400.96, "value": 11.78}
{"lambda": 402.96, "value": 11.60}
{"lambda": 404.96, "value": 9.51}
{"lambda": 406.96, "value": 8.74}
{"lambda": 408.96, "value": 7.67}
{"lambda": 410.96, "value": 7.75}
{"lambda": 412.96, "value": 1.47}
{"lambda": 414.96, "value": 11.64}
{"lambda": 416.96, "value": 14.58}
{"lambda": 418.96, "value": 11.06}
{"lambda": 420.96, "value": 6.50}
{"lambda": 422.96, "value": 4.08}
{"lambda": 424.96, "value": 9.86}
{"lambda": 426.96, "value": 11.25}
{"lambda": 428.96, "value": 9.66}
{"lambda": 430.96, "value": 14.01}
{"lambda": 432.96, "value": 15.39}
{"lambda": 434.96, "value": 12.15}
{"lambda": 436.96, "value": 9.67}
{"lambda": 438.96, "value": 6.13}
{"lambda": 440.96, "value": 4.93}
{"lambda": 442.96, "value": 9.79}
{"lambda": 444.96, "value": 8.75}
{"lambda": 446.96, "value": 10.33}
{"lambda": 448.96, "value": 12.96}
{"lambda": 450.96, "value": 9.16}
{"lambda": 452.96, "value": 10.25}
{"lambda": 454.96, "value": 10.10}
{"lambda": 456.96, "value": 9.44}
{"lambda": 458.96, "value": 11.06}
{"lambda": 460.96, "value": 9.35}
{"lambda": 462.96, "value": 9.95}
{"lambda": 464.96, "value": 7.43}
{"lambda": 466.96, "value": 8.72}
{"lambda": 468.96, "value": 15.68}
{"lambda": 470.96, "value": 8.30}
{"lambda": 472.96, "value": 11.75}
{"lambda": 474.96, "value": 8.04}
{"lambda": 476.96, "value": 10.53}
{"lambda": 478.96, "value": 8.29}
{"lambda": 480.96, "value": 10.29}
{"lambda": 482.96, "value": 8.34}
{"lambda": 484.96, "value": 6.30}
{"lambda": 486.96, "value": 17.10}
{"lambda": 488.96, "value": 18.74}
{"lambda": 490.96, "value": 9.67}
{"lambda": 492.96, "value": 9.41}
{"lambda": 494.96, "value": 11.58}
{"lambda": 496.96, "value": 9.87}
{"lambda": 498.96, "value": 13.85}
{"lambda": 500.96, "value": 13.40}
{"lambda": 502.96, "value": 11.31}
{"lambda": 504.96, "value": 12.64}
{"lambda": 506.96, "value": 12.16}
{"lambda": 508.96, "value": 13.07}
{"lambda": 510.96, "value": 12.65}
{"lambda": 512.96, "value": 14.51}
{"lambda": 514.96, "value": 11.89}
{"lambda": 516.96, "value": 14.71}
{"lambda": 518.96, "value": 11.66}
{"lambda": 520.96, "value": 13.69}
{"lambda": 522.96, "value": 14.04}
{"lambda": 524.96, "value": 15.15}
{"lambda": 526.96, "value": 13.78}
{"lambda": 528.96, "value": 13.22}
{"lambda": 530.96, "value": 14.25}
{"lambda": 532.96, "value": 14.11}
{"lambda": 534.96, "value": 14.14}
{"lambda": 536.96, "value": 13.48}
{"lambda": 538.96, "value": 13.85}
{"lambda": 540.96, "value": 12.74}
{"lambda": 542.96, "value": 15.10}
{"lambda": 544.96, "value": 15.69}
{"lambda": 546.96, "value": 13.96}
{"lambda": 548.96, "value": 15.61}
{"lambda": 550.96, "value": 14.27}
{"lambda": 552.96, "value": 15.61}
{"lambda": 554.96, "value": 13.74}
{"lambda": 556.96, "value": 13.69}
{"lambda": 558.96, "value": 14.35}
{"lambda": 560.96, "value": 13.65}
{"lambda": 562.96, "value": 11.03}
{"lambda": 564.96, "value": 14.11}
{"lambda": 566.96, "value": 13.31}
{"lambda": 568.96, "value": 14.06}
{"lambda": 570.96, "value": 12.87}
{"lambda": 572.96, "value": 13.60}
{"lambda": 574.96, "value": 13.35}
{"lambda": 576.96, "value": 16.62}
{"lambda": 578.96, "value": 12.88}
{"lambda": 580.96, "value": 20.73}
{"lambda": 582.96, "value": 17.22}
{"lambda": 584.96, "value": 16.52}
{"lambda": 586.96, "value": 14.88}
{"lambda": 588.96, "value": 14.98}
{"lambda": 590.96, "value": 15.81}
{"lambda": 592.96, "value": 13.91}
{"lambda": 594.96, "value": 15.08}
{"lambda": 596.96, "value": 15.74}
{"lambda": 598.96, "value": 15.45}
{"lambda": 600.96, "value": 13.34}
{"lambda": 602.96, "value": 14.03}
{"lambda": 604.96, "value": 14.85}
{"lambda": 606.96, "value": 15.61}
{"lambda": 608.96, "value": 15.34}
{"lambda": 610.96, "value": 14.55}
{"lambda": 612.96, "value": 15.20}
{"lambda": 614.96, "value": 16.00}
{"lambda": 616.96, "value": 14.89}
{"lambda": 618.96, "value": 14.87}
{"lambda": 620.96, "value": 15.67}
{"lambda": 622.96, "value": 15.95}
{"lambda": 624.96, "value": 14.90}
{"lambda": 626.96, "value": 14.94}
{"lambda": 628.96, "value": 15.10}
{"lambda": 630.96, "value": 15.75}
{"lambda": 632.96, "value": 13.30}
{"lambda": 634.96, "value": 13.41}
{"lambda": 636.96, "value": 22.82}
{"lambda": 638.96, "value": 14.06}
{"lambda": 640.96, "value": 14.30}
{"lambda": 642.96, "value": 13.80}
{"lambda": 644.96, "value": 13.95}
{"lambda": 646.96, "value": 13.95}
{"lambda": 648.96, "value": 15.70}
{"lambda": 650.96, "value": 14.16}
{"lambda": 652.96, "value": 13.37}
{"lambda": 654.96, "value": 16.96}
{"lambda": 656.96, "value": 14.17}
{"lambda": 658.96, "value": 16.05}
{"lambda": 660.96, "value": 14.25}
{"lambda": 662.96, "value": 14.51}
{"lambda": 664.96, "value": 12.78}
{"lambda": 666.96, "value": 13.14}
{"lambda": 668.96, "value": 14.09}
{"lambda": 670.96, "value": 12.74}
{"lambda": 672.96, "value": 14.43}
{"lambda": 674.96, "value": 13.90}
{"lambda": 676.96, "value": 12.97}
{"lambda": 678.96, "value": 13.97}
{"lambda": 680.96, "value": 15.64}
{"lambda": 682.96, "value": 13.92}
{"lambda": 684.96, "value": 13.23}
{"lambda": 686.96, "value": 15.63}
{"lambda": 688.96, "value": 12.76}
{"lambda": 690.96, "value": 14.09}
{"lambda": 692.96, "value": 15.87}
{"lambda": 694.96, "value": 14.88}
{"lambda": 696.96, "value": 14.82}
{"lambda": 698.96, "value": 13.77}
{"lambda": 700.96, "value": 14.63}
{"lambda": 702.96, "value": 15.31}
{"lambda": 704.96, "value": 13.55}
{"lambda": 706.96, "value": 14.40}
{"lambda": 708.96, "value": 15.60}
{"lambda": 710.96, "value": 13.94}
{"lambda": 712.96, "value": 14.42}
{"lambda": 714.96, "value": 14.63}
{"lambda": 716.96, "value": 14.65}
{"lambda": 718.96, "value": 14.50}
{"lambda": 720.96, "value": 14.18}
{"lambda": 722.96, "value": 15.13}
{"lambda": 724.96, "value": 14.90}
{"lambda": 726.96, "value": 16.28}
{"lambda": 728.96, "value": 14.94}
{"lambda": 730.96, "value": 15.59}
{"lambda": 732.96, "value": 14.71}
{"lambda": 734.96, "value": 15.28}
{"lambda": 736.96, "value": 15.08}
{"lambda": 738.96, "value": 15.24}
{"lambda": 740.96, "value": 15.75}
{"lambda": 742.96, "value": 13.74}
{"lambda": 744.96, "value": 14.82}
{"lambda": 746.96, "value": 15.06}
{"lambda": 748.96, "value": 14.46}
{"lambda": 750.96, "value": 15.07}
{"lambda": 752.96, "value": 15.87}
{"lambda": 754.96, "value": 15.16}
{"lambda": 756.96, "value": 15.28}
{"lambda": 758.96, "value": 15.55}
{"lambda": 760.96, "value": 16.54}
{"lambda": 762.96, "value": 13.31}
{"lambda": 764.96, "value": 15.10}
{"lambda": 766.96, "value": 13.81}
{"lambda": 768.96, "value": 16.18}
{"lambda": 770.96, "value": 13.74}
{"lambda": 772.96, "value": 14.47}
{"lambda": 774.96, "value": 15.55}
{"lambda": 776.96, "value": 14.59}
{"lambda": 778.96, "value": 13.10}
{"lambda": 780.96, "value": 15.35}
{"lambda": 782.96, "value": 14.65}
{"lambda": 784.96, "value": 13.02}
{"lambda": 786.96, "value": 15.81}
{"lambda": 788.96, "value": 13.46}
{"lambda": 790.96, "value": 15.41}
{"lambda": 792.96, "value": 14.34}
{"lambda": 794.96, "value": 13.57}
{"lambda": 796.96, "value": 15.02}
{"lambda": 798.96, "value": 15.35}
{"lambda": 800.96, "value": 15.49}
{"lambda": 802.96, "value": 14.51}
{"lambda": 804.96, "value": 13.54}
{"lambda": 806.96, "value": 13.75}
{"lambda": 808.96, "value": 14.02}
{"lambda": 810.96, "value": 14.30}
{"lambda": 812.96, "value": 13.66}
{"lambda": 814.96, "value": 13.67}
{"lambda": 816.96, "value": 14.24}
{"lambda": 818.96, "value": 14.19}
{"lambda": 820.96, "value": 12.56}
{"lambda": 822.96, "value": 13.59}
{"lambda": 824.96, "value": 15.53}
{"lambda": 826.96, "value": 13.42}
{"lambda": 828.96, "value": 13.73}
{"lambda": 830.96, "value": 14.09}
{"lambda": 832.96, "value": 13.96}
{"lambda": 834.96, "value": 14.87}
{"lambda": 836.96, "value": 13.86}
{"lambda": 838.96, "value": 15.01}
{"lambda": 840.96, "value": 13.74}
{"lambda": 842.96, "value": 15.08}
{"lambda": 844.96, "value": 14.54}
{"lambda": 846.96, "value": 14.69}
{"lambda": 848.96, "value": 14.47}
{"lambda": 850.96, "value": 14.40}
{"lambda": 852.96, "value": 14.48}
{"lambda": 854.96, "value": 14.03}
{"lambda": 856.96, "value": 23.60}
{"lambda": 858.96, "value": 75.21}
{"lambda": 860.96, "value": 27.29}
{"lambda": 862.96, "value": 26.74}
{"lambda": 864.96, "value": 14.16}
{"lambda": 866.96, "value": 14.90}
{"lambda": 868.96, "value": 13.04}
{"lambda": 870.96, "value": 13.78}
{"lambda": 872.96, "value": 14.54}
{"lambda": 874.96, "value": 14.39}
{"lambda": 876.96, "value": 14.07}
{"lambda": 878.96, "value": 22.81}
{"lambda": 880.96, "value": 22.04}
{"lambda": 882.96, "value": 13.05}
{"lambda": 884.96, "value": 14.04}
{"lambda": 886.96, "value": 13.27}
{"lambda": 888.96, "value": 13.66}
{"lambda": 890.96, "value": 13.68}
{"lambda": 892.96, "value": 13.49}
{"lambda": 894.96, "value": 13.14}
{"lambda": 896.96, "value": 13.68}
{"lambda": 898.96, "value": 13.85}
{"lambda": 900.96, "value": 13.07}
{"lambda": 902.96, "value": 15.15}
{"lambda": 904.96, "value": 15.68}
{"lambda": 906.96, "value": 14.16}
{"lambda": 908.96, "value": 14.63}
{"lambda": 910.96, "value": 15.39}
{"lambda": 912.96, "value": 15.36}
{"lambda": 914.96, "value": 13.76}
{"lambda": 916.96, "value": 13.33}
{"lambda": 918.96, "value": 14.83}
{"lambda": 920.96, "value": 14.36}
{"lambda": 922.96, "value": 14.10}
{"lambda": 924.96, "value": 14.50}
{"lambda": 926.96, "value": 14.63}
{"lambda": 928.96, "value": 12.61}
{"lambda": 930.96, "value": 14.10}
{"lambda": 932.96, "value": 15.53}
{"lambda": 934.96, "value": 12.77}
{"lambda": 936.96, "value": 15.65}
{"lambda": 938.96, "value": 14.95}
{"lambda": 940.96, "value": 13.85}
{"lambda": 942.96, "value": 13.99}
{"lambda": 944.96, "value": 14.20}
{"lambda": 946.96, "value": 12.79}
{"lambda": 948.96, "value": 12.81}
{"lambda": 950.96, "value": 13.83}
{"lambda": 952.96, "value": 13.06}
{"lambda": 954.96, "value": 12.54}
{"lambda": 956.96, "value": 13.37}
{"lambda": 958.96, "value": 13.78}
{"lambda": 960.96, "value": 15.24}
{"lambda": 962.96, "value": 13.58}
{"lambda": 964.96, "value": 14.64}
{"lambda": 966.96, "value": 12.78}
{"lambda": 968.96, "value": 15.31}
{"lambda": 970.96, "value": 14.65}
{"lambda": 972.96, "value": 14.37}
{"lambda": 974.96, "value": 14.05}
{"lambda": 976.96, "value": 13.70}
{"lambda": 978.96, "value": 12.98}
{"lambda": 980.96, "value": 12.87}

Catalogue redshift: 0.309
